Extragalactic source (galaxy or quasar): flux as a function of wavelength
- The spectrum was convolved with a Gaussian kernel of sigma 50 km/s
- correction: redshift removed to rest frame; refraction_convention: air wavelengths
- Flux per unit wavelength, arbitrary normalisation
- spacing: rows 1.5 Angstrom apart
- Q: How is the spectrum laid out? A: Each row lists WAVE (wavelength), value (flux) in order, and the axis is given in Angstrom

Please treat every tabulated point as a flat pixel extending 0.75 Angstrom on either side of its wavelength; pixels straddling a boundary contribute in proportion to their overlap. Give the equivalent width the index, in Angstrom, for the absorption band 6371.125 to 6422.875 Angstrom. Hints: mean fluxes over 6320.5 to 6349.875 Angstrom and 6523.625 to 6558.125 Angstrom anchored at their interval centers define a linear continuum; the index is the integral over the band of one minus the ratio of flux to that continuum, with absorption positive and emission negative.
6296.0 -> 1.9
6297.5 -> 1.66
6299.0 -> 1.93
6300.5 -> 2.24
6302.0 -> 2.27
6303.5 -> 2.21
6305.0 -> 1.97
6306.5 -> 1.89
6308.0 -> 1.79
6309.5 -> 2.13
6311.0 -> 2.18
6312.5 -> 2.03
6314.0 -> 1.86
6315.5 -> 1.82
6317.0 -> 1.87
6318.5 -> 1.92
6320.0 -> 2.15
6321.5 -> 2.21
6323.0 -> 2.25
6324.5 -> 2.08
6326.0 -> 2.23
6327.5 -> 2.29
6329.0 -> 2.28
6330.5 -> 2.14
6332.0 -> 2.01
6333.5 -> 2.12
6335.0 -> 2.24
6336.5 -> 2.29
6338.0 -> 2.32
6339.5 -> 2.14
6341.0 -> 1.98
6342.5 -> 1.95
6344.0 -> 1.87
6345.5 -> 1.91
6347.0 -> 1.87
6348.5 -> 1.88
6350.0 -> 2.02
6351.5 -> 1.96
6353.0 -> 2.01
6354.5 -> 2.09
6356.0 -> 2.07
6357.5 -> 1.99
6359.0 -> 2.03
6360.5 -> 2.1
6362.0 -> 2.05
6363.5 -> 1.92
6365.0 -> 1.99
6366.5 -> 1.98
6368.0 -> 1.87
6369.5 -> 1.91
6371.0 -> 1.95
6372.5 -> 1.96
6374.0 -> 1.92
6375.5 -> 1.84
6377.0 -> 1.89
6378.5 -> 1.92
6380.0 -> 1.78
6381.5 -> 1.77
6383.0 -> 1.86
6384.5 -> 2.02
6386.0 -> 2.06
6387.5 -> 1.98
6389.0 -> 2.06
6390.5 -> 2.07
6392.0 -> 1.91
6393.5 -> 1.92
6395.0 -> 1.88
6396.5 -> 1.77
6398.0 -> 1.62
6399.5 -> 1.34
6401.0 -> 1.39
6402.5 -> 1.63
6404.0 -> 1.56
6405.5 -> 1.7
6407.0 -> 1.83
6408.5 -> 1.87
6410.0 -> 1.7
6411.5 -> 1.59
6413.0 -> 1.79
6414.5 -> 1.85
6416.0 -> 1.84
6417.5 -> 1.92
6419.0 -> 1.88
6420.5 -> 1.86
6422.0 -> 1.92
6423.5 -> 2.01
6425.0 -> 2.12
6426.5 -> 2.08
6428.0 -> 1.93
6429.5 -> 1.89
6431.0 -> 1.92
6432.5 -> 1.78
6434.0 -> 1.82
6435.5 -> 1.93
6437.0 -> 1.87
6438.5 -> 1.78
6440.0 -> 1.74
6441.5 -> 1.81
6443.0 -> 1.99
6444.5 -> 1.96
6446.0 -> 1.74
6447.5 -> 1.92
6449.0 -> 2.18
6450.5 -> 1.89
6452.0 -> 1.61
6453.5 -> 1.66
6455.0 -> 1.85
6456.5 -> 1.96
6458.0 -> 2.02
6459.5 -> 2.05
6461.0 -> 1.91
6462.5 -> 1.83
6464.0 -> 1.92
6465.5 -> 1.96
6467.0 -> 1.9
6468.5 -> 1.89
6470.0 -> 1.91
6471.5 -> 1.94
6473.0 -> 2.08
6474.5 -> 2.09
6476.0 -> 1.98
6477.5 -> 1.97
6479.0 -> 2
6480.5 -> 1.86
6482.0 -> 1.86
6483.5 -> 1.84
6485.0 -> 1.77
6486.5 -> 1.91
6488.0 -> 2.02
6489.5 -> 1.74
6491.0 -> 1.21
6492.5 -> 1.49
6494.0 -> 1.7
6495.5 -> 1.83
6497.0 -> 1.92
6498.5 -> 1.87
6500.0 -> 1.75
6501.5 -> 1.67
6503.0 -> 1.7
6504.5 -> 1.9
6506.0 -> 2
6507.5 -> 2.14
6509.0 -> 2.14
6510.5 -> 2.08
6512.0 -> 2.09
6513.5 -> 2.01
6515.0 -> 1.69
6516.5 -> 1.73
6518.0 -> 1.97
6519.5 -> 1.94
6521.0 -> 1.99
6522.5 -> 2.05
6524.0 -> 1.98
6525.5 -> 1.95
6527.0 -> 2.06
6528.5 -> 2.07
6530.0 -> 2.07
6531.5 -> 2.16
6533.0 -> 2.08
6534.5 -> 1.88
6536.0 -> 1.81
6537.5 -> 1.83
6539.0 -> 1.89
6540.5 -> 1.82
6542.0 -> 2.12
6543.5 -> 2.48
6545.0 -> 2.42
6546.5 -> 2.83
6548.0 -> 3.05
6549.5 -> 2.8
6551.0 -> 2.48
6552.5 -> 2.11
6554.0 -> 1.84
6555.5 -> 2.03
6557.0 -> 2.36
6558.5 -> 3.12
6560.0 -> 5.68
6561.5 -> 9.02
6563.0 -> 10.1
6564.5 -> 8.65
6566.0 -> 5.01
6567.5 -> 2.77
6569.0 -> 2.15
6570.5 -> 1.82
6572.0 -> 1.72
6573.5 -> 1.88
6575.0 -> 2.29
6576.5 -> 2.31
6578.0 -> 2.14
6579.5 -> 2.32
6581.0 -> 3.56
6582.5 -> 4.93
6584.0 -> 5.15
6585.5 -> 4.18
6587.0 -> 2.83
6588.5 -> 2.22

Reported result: 7.5 Angstrom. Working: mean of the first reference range 2.11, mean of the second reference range 2.19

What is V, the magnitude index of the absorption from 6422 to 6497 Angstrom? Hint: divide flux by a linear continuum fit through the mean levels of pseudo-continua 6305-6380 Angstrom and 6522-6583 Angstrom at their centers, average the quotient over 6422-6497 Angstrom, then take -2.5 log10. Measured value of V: 0.33 mag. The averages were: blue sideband 2.02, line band 1.88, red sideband 2.96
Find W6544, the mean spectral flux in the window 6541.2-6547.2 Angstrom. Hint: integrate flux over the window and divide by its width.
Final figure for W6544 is 2.45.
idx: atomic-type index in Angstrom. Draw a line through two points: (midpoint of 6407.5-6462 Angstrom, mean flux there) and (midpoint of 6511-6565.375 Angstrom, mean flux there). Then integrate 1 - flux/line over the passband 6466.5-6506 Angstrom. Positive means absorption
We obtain 8.5 Angstrom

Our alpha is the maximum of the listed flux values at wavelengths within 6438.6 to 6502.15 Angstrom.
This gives 2.18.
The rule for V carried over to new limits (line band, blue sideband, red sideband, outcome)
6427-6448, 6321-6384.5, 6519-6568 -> 0.31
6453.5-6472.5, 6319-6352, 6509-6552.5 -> 0.10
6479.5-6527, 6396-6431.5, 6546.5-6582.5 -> 0.45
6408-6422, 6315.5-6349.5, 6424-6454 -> 0.07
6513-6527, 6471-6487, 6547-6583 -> 0.37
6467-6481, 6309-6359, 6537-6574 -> 0.42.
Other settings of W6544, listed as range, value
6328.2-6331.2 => 2.21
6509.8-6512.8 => 2.08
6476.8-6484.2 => 1.91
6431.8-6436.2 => 1.84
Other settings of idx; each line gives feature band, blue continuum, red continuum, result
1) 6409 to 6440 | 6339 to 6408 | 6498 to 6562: 2.5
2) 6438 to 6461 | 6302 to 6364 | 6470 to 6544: 1.0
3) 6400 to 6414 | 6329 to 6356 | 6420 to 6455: 1.9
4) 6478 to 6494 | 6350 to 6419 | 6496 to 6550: 1.9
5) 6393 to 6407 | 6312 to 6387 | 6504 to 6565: 3.5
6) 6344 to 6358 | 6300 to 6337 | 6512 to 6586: 1.5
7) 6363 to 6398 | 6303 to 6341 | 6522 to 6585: 6.2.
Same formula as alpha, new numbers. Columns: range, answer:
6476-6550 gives 3.05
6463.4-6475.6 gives 2.09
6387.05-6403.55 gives 2.07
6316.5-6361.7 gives 2.32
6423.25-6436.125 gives 2.12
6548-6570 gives 10.1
